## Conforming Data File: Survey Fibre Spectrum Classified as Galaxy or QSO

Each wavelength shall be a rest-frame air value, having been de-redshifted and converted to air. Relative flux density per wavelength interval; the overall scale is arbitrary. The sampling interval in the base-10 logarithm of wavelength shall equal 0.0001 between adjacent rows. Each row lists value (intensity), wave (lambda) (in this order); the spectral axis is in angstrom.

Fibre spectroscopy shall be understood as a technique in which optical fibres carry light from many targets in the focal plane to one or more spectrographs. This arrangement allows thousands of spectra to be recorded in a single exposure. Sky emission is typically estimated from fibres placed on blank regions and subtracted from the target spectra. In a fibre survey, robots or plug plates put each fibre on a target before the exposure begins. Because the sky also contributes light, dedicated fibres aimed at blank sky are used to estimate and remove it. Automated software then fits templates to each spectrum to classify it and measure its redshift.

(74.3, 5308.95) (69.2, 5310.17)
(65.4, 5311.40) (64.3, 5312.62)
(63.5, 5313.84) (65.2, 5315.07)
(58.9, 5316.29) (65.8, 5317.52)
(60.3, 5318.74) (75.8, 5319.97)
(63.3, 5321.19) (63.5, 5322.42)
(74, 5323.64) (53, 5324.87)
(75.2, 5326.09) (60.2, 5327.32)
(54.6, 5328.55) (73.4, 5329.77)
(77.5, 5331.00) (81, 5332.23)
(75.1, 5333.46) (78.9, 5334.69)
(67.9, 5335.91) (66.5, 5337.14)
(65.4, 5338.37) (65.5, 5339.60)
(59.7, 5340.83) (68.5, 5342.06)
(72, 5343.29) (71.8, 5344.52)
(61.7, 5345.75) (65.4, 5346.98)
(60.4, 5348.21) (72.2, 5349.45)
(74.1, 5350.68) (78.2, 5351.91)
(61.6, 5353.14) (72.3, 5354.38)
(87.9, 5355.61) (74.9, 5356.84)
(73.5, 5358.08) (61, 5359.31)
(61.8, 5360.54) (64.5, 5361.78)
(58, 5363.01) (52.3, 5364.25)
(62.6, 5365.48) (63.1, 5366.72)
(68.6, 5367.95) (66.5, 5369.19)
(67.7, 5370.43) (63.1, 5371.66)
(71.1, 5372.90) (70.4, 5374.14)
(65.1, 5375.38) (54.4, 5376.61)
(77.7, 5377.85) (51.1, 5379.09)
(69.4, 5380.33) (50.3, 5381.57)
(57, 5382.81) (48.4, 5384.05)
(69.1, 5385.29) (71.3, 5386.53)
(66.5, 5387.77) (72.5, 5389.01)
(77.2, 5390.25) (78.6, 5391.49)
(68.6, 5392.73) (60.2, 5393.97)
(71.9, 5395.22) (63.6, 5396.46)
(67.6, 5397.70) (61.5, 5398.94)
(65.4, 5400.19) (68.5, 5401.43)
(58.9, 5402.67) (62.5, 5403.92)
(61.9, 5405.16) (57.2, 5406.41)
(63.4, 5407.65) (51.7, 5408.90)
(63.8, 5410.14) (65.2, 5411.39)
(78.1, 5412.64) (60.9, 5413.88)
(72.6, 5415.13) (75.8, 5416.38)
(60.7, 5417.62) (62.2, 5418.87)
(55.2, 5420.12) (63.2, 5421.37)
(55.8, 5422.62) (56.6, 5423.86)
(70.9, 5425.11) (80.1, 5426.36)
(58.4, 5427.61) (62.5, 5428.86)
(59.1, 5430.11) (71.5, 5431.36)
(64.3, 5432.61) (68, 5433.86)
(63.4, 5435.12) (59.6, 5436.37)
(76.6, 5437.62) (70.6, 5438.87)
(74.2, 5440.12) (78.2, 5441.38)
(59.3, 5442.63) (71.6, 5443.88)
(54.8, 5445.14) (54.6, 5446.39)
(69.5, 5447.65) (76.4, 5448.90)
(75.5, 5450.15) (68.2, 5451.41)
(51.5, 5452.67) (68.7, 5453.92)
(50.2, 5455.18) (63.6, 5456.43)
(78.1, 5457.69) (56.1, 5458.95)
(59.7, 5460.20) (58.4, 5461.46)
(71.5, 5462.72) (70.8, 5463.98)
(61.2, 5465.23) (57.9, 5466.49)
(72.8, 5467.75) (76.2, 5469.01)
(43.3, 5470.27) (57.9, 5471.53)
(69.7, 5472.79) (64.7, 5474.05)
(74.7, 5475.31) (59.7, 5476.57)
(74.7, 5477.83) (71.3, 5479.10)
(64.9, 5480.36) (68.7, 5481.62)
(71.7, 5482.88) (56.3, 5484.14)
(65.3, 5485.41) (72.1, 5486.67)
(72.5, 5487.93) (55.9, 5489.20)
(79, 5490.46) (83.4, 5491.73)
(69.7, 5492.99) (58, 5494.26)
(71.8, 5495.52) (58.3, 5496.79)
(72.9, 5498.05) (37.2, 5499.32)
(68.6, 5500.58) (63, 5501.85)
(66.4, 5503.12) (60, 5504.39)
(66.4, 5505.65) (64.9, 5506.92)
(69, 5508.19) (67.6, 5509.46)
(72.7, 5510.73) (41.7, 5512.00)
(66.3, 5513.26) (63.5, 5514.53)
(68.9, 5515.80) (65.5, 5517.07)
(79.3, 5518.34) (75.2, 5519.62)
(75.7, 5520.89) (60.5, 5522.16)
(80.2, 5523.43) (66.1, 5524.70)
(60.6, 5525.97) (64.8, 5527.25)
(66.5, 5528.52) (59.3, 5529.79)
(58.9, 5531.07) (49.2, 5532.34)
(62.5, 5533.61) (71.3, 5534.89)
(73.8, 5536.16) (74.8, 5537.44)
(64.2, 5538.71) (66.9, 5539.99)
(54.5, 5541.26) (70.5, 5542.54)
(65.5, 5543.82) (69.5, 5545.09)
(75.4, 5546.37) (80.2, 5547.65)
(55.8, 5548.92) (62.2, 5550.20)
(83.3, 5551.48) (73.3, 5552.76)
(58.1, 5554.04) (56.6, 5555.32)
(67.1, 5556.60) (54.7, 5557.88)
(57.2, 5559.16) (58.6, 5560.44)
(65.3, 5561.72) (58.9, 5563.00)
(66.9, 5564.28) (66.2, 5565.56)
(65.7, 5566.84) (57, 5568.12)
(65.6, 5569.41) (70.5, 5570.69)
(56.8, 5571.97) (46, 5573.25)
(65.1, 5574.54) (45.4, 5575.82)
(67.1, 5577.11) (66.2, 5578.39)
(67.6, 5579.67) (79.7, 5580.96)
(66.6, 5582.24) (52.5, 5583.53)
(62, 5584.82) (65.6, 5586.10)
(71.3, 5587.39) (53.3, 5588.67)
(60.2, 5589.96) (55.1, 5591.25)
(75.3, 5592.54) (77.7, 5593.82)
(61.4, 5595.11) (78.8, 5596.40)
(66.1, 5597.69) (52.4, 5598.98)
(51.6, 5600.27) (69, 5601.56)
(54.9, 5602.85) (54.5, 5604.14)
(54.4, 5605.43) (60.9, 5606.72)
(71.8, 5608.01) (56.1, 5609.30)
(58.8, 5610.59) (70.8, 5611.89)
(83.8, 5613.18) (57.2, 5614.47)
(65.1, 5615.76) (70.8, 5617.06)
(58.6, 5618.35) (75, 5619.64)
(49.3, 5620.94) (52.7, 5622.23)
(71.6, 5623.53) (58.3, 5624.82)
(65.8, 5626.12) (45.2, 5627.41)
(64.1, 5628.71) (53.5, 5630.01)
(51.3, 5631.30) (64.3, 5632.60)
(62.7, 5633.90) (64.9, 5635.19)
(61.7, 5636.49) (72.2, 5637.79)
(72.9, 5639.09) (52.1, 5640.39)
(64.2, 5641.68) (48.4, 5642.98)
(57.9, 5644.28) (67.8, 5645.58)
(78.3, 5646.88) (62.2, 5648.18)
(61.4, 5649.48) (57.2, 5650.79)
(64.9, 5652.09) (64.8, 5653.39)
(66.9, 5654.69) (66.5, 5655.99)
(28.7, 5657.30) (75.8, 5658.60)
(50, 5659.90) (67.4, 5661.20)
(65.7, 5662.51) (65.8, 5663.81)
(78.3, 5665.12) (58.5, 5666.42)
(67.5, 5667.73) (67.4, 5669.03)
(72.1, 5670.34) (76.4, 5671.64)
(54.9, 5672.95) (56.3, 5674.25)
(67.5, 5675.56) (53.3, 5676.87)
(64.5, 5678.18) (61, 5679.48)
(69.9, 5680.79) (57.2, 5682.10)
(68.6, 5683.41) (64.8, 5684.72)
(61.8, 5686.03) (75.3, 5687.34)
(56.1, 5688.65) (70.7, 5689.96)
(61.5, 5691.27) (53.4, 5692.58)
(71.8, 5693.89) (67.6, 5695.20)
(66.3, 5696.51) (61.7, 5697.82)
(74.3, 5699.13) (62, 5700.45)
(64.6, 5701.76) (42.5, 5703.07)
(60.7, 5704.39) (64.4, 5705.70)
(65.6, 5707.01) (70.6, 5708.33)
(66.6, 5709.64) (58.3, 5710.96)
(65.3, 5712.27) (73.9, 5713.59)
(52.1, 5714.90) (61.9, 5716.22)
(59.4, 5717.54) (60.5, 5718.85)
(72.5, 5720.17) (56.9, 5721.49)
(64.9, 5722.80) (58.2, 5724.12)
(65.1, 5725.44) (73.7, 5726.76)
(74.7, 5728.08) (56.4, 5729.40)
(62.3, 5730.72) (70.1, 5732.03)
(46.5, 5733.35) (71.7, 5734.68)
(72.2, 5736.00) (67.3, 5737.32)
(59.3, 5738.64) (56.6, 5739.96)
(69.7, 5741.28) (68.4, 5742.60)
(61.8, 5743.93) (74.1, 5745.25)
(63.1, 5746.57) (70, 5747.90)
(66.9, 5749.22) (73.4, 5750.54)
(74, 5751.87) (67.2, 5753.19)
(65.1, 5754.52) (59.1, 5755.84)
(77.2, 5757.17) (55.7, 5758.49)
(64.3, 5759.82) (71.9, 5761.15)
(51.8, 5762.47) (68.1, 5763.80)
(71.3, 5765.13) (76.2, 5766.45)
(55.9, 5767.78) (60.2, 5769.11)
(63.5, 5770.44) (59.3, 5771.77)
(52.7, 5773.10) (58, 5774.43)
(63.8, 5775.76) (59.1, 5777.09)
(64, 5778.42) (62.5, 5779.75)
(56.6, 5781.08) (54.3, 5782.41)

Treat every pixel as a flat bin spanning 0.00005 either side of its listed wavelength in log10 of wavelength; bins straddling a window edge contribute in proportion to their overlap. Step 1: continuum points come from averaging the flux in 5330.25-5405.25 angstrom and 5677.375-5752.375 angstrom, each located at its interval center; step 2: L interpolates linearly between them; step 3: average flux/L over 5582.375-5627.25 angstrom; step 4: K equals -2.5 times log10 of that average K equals 0.04 mag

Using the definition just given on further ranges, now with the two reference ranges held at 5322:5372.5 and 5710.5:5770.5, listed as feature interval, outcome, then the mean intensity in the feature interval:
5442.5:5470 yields 0.04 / 64.7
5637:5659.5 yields 0.06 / 62.3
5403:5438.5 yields 0.05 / 64.3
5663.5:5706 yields 0.02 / 64.2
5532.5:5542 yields 0.01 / 66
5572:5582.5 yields 0.06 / 62.5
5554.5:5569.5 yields 0.08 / 61.5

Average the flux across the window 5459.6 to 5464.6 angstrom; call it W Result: 65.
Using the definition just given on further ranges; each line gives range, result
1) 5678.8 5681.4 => 65.5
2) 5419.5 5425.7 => 60.3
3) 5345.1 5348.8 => 62.7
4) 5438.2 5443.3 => 70.7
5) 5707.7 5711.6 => 65.1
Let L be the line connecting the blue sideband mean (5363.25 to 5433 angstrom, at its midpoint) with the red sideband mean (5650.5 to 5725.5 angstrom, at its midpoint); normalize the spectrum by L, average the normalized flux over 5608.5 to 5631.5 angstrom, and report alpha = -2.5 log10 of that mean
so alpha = 0.032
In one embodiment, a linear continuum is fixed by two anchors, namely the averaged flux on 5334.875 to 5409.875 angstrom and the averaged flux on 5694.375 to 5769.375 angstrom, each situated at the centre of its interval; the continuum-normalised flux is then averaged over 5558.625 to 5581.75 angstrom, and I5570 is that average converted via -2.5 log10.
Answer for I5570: 0.04 mag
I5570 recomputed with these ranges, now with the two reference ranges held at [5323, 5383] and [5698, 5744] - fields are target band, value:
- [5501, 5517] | 0.022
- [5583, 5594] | 0.028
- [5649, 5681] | 0.017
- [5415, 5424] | 0.064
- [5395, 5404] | 0.028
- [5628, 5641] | 0.045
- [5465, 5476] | 0.027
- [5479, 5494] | -0.050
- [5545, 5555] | -0.065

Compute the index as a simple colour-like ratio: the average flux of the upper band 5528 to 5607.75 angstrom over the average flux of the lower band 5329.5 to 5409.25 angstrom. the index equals 0.96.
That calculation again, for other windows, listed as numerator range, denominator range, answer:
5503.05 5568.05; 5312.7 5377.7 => 0.98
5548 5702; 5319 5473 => 0.96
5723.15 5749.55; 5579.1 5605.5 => 1.03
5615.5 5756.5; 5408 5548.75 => 0.97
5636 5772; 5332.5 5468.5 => 0.98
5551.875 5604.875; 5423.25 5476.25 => 0.96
